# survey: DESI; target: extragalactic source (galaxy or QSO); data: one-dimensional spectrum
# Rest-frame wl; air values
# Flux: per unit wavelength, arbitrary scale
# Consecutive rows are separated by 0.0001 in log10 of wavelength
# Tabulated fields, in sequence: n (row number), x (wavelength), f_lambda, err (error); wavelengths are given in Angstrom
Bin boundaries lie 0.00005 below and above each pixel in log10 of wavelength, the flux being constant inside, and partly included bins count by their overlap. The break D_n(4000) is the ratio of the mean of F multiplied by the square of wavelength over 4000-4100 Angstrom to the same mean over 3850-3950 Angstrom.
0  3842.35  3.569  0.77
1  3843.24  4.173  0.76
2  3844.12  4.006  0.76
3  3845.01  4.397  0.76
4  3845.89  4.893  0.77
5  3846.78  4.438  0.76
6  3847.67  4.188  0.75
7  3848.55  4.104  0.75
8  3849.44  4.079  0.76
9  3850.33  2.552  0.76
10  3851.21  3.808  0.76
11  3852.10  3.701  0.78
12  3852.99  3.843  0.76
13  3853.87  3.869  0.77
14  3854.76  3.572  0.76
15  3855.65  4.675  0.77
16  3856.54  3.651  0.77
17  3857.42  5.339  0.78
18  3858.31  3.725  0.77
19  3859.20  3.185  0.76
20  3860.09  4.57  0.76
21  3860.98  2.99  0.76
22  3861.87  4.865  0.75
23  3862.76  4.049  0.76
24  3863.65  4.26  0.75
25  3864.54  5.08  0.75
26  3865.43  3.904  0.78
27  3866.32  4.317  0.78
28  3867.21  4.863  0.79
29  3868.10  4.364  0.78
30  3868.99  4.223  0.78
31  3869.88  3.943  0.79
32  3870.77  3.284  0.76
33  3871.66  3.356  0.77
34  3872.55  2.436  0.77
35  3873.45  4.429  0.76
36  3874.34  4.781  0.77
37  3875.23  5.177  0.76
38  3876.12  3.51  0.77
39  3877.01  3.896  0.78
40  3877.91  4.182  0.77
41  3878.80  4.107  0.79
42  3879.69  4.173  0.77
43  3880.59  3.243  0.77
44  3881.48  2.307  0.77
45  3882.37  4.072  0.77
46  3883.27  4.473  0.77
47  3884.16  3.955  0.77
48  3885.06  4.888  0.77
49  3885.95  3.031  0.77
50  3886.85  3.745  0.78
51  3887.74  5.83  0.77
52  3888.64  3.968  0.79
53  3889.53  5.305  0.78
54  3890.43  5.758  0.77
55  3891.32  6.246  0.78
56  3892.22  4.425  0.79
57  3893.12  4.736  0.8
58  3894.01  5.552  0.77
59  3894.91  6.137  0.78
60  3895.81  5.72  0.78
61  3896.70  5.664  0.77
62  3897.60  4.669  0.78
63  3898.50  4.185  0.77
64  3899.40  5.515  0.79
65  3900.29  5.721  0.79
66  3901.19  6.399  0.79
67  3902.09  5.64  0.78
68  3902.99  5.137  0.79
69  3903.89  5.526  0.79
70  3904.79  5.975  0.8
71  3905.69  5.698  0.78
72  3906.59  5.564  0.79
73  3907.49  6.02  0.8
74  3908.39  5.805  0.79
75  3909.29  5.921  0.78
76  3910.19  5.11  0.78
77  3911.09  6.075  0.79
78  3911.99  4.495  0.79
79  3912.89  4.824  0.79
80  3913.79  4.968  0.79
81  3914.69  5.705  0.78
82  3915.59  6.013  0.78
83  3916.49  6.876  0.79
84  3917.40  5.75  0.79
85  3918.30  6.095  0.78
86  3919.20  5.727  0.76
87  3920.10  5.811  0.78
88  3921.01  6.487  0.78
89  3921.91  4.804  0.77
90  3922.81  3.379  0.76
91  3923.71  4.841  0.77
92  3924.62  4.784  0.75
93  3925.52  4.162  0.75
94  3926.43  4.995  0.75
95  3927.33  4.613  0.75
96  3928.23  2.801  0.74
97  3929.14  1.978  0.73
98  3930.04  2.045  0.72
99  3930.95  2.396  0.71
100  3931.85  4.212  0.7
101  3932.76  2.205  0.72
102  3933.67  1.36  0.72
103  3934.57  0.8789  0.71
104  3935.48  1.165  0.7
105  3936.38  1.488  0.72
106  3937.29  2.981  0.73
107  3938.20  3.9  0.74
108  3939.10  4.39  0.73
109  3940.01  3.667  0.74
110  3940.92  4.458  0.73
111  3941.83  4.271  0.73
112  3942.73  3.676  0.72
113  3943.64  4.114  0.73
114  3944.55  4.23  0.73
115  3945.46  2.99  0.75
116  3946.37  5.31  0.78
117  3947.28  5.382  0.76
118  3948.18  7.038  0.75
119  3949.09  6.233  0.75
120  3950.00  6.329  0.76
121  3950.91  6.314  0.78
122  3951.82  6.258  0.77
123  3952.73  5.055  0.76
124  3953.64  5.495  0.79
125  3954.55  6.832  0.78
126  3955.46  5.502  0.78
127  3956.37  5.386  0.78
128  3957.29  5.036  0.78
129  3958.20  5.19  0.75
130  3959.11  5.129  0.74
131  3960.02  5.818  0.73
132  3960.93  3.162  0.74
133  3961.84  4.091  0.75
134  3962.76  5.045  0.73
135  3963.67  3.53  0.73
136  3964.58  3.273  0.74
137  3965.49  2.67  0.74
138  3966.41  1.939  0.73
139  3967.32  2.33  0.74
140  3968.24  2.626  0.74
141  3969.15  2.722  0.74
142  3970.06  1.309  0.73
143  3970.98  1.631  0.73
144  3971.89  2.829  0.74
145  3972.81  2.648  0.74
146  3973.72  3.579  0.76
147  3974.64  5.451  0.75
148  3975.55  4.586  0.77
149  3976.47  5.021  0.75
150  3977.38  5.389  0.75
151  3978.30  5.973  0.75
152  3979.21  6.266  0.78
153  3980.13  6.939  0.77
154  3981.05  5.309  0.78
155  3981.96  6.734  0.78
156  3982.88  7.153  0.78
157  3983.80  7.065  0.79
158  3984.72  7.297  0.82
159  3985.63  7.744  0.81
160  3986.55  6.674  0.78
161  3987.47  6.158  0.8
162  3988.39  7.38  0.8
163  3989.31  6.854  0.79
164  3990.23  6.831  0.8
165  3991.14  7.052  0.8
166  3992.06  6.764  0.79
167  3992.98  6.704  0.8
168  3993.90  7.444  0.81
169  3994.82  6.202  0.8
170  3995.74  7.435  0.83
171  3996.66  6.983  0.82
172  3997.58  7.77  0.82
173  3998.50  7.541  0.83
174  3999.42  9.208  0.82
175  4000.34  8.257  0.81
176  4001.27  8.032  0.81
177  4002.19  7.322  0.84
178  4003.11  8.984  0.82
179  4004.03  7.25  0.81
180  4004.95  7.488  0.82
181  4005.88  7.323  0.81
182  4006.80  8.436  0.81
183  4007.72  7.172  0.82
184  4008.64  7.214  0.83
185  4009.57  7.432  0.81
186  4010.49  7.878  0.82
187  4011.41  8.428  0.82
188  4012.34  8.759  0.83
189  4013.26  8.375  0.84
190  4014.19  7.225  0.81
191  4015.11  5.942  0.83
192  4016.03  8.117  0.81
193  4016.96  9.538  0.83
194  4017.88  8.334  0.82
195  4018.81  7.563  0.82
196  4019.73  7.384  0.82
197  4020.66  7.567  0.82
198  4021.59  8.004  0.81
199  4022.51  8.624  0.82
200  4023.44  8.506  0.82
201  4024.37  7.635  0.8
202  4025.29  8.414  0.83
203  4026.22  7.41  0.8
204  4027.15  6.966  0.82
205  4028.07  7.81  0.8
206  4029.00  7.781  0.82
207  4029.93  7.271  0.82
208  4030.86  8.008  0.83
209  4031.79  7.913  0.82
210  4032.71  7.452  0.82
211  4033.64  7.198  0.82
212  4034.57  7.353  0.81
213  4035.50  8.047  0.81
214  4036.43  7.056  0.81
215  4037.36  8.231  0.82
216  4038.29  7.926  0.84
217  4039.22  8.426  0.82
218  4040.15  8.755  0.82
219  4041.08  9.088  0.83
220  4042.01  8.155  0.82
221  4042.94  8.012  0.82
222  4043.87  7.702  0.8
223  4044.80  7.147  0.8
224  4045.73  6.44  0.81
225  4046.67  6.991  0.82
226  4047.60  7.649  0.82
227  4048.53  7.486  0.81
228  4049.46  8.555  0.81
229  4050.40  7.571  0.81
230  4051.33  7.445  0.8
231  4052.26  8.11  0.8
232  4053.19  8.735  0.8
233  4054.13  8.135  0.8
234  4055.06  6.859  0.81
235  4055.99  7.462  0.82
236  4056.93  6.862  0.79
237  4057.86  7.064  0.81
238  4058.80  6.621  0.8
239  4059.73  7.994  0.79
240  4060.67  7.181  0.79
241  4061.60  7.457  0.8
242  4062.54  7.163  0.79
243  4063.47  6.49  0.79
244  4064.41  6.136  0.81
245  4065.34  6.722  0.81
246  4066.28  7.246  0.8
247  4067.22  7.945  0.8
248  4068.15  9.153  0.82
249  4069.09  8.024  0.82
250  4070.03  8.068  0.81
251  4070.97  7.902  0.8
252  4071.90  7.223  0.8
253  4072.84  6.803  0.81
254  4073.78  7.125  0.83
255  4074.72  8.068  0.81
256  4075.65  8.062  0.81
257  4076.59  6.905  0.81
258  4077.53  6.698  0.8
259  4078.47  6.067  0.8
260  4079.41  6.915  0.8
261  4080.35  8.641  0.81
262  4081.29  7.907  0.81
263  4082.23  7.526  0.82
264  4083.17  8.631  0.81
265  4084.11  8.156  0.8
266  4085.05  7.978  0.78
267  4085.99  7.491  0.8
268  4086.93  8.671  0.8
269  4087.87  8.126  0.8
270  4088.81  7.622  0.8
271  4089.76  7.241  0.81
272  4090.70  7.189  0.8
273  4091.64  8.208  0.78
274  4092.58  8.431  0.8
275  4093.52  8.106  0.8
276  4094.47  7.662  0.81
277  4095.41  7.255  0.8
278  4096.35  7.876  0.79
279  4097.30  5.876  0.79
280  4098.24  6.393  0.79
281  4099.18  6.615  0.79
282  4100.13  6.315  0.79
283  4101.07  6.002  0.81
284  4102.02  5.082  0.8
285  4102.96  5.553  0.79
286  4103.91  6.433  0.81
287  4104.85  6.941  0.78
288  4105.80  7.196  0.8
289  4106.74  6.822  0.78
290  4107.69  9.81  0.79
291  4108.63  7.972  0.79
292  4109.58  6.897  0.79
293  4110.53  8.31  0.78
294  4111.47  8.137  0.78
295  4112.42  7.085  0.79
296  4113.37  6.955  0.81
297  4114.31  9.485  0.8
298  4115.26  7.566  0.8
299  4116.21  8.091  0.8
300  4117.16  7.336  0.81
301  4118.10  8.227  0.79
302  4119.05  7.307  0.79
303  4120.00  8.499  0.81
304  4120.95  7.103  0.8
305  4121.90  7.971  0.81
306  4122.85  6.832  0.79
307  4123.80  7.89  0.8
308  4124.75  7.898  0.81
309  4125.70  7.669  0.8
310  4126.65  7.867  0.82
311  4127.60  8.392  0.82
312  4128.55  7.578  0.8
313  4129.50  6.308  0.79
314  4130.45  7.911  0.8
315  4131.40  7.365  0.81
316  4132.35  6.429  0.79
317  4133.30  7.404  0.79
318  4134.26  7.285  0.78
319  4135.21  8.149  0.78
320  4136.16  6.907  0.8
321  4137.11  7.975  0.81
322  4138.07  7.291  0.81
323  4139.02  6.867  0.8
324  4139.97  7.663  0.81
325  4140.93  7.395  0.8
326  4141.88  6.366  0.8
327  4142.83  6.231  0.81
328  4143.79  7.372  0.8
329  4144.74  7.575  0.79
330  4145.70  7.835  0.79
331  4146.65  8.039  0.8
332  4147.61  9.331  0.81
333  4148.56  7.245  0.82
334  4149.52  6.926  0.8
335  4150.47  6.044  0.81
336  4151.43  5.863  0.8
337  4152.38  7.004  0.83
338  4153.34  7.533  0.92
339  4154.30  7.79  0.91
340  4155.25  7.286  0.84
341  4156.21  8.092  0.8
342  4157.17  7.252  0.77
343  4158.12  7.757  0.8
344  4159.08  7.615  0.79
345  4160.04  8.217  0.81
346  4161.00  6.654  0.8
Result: 1.86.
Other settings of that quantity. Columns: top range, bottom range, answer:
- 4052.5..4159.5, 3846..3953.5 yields 1.84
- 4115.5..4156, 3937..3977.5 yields 1.88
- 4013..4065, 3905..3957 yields 1.74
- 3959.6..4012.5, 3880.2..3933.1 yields 1.28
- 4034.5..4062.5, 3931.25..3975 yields 2.03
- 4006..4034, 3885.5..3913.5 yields 1.57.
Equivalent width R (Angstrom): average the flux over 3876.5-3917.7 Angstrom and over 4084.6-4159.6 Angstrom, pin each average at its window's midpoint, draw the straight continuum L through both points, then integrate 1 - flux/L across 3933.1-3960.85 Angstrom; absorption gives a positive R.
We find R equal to 5.5 Angstrom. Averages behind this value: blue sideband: 5.06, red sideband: 7.42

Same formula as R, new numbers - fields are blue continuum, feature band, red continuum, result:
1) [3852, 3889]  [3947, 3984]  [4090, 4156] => 3.6 Angstrom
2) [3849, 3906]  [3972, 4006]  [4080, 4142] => -4.4 Angstrom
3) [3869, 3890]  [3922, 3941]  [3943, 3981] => 5.1 Angstrom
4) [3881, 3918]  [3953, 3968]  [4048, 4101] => 4.0 Angstrom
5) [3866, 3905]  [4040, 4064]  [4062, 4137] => -2.6 Angstrom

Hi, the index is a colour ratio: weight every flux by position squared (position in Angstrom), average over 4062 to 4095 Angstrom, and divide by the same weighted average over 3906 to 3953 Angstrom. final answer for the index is 1.81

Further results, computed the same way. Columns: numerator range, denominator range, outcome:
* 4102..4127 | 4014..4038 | 1.02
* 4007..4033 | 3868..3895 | 1.96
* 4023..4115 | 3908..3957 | 1.76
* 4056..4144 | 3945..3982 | 1.72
